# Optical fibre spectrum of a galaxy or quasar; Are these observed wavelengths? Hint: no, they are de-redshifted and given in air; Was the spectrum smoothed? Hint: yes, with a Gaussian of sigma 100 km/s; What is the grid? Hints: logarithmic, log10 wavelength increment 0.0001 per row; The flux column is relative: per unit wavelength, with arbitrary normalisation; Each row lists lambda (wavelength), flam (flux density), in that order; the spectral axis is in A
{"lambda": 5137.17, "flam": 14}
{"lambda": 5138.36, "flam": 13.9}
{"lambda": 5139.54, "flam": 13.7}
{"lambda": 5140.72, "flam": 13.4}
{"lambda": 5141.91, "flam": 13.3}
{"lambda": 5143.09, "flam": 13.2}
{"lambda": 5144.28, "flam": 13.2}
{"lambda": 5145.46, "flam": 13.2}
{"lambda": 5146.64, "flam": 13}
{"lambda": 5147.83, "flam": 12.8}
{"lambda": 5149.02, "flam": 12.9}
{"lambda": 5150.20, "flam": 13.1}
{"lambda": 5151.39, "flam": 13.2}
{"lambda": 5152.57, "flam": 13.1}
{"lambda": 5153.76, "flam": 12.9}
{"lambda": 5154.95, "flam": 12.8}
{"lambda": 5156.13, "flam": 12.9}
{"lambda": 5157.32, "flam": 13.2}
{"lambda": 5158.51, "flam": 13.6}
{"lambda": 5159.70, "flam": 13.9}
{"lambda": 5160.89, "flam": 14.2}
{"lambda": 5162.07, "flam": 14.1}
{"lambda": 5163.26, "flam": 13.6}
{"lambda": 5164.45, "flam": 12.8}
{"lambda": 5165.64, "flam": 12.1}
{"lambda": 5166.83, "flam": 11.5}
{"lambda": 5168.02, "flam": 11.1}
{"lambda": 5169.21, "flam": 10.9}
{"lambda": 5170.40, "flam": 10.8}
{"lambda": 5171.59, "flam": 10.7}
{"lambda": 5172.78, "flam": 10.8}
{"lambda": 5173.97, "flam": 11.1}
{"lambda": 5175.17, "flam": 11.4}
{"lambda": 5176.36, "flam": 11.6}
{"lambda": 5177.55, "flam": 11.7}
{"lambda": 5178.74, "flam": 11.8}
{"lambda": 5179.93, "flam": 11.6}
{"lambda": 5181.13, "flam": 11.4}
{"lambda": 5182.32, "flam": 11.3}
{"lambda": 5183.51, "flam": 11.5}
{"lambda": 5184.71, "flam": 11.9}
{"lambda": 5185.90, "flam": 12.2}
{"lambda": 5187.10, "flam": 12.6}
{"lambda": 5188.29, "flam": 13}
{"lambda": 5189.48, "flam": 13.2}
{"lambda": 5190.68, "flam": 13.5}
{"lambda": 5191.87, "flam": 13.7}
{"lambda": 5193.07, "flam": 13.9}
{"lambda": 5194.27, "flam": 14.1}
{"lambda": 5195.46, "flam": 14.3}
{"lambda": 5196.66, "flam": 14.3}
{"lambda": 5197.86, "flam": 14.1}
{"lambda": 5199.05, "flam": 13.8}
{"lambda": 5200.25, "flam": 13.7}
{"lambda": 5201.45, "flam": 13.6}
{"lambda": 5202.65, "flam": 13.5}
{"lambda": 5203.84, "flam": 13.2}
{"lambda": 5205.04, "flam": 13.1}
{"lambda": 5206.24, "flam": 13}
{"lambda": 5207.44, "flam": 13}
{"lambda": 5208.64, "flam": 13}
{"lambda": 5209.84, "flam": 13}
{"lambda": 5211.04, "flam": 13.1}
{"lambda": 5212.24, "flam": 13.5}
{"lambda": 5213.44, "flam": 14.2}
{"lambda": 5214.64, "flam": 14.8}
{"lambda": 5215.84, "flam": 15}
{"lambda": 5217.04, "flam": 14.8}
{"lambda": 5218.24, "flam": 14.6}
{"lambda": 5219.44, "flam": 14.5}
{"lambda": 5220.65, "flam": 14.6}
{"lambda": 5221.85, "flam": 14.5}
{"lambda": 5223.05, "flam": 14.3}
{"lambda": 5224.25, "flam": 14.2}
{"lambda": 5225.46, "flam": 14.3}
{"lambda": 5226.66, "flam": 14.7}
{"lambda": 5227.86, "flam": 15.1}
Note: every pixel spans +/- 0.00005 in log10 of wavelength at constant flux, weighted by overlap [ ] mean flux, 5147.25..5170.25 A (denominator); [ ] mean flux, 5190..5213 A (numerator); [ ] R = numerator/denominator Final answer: 1.1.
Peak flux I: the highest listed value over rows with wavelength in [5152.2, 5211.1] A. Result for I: 14.3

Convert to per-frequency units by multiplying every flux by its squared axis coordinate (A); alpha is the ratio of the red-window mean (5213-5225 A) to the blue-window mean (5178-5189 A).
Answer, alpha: 1.2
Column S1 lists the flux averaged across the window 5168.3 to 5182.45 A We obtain 11.3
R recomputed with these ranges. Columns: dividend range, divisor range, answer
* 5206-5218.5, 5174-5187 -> 1.19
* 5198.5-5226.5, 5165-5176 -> 1.24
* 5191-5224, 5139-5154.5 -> 1.06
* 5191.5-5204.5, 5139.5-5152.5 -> 1.05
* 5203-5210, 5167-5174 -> 1.20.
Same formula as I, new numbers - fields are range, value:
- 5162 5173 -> 14.1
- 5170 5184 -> 11.8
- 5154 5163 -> 14.2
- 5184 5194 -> 13.9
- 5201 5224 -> 15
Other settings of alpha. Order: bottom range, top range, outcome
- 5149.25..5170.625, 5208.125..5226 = 1.13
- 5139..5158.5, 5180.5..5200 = 1.01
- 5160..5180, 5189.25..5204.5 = 1.17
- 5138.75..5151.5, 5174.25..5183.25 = 0.89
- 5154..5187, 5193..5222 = 1.16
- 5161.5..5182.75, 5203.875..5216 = 1.17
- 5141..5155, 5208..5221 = 1.11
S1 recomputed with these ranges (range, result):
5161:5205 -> 12.5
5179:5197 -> 12.8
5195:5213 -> 13.5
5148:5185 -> 12.2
